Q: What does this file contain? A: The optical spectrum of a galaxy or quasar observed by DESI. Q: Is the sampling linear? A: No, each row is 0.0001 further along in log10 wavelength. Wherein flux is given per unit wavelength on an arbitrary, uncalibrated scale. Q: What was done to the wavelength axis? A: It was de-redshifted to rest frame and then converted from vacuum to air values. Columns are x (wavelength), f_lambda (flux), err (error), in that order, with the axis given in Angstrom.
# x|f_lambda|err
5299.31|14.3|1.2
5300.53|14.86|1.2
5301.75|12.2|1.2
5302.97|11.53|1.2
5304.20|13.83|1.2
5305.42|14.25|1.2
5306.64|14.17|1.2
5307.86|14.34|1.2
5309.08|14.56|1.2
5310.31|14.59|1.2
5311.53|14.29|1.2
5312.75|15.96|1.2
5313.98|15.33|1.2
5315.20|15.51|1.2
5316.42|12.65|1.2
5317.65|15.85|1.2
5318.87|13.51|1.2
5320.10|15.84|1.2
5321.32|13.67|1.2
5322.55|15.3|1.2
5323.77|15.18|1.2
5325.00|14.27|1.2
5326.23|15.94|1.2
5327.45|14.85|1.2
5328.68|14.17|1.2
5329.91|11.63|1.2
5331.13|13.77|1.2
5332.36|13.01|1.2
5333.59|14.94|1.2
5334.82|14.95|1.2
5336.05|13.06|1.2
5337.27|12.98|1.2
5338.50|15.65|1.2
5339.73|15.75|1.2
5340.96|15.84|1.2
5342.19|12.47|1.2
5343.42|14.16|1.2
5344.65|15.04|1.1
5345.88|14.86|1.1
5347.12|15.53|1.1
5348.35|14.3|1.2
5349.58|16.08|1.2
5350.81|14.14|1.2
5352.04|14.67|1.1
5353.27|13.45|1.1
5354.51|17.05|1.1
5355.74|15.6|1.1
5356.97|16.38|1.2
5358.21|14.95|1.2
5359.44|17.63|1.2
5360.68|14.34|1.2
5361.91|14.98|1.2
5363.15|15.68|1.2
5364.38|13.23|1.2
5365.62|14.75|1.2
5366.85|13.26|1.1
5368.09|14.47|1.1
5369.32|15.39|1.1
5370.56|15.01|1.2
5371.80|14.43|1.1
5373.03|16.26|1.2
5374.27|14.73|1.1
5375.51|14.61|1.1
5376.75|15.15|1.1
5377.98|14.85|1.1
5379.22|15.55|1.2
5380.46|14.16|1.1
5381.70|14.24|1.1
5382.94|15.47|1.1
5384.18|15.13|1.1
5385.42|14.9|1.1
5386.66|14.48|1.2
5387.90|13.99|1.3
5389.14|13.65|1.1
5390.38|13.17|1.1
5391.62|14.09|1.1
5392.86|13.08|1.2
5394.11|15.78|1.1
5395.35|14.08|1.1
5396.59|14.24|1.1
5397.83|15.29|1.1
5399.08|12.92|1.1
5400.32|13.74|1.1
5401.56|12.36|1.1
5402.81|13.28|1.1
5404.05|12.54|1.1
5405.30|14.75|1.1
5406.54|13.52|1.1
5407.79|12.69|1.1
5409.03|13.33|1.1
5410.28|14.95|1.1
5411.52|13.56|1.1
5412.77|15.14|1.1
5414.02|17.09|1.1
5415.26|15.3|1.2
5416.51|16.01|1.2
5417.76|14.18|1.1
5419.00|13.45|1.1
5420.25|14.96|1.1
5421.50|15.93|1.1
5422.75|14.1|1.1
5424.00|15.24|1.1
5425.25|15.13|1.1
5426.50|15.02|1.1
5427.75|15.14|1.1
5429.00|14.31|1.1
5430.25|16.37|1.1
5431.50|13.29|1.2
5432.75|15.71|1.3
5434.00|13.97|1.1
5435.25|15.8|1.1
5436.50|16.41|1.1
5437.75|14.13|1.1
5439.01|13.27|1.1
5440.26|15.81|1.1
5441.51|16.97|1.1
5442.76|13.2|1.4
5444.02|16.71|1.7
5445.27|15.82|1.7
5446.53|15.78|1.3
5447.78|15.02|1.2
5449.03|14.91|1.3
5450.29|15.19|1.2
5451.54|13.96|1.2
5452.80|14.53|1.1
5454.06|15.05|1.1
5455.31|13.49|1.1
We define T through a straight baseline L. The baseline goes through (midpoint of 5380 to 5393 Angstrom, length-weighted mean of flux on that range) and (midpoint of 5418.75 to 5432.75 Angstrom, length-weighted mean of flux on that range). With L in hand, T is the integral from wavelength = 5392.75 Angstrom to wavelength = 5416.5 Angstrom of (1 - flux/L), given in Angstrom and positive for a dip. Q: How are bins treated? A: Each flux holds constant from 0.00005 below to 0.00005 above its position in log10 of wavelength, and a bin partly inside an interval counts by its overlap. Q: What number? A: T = 0.6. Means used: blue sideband 14.3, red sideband 14.9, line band 14.2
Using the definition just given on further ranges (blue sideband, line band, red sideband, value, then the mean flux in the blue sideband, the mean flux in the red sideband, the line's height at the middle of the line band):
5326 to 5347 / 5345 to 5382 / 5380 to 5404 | -2.1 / 14.3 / 14.1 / 14.2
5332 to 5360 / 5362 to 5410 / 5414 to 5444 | 2.2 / 14.9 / 15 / 15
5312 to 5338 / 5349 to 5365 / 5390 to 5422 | -1.0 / 14.4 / 14.2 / 14.3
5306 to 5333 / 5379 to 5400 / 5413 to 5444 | 0.7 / 14.5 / 15.1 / 14.9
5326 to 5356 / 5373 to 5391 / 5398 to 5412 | -1.0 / 14.5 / 13.5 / 13.9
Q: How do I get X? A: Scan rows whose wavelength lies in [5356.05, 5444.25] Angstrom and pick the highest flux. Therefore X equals 17.63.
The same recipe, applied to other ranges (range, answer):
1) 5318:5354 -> 16.08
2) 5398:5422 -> 17.09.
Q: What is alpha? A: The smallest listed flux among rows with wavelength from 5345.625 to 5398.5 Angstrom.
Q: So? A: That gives 13.08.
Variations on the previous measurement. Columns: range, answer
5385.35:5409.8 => 12.36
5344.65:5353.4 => 13.45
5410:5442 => 13.27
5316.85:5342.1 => 11.63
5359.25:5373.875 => 13.23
